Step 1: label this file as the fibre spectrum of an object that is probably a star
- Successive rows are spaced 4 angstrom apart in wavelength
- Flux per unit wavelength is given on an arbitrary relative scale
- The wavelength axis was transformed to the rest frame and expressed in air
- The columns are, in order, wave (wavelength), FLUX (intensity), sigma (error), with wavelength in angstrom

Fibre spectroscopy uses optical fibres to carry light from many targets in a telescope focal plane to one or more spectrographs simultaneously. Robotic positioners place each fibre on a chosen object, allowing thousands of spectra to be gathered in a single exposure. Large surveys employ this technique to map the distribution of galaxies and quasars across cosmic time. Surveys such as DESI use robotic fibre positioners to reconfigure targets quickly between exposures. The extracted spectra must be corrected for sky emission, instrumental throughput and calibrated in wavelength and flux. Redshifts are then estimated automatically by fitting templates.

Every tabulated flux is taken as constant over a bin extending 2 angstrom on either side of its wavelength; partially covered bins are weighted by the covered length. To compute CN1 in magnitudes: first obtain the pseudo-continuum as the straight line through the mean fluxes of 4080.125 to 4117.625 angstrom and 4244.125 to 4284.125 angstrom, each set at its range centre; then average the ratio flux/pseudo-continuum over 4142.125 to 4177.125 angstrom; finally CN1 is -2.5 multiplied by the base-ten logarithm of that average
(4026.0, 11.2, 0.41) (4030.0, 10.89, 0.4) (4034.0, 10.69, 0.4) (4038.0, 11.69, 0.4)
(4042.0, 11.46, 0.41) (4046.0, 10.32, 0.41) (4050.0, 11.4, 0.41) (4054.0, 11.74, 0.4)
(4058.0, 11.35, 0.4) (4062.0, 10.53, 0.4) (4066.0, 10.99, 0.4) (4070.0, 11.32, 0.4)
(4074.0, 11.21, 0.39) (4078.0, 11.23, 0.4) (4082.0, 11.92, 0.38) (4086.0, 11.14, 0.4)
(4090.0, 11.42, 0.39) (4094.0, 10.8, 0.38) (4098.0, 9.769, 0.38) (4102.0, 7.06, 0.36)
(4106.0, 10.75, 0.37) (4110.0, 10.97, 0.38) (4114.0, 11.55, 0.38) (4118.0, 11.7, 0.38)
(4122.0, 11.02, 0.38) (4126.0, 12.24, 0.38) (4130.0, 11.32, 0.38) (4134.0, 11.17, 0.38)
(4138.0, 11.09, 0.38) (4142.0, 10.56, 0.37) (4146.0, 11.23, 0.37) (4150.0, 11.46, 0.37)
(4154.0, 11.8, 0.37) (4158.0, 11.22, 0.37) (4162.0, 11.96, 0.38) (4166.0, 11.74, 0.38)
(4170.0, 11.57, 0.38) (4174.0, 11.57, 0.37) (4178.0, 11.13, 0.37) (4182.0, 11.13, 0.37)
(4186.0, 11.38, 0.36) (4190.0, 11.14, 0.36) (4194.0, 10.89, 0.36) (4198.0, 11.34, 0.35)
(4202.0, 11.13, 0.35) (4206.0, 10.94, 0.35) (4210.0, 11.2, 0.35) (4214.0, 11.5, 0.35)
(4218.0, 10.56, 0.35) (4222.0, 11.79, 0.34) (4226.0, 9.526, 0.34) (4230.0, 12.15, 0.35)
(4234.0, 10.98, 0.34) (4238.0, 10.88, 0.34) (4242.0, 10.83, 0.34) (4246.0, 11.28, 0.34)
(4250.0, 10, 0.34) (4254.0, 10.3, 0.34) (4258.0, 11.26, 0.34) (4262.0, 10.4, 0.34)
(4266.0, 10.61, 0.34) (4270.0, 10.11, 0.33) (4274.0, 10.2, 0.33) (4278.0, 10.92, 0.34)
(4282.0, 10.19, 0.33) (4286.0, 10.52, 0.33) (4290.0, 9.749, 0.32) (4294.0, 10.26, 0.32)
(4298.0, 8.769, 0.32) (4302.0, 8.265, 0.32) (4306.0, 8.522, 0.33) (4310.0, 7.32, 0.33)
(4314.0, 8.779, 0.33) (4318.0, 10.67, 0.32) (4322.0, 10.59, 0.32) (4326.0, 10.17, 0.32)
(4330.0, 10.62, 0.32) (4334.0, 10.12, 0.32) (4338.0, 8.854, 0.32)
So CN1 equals -0.089 mag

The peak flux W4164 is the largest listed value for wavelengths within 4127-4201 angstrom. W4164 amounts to 11.96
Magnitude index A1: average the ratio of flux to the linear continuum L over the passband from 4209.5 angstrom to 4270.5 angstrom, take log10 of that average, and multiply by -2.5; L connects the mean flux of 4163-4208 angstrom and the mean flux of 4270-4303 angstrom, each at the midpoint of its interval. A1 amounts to -0.03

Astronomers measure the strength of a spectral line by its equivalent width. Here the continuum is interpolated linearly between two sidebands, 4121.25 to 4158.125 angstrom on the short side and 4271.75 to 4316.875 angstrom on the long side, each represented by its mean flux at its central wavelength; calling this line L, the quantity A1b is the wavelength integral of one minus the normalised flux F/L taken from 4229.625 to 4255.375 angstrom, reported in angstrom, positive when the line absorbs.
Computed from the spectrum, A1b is -2.0 angstrom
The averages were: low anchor 11.3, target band 10.9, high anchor 9.44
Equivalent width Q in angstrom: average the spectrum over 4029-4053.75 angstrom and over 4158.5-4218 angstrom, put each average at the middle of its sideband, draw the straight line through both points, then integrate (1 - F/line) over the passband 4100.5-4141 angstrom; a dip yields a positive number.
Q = 1.1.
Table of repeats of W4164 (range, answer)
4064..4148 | 12.24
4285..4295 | 10.52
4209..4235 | 12.15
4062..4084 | 11.92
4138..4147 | 11.23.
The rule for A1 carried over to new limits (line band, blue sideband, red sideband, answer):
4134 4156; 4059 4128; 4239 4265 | -0.04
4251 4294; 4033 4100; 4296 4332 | -0.09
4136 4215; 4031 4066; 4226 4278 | -0.04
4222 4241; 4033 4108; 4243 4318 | -0.09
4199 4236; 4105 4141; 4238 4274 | -0.03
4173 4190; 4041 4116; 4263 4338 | -0.09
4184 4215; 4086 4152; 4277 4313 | -0.10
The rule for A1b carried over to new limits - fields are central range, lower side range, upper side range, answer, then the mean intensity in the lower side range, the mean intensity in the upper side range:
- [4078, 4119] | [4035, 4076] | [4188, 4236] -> 1.67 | 11.2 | 11.1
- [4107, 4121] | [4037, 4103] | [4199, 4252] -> -0.47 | 10.9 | 11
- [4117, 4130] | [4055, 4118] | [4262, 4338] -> -1.14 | 10.8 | 9.79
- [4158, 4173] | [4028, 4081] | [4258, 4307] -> -1.56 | 11.2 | 9.96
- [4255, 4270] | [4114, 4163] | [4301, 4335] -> -0.86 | 11.4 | 9.47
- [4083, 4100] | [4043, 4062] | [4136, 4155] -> 0.48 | 11.1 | 11.2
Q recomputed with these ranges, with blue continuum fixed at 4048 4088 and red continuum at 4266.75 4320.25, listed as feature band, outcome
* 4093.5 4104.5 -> 1.98 angstrom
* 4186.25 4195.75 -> -0.66 angstrom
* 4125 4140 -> -0.84 angstrom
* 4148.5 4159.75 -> -0.91 angstrom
